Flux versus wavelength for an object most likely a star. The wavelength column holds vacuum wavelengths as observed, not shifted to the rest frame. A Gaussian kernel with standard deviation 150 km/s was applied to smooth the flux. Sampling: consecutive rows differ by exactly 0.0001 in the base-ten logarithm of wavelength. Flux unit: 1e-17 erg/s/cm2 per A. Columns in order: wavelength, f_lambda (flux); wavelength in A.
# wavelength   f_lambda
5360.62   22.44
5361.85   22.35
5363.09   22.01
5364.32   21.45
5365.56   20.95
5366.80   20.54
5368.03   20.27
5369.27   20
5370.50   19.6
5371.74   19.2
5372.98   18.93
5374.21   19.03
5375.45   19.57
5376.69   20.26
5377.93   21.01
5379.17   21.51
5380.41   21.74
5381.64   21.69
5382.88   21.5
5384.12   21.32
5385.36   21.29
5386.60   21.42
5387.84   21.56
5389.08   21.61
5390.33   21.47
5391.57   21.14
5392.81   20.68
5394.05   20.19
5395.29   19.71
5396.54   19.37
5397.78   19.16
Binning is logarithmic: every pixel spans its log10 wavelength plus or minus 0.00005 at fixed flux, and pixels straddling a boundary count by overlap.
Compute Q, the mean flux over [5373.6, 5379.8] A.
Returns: 20.3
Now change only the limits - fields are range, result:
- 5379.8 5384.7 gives 21.6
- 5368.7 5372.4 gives 19.6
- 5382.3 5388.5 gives 21.4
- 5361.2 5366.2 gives 21.7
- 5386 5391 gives 21.5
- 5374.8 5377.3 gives 19.9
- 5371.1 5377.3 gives 19.4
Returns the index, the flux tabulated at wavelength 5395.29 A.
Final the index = 19.71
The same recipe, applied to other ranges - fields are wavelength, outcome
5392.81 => 20.68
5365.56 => 20.95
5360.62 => 22.44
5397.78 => 19.16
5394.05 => 20.19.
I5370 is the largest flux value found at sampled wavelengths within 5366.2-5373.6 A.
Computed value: 20.54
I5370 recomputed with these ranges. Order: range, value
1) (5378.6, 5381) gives 21.74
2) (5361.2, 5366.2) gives 22.35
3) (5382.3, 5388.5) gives 21.56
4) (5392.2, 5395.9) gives 20.68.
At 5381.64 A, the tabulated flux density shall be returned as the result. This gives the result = 21.69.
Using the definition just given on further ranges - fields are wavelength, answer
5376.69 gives 20.26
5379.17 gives 21.51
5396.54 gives 19.37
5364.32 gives 21.45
